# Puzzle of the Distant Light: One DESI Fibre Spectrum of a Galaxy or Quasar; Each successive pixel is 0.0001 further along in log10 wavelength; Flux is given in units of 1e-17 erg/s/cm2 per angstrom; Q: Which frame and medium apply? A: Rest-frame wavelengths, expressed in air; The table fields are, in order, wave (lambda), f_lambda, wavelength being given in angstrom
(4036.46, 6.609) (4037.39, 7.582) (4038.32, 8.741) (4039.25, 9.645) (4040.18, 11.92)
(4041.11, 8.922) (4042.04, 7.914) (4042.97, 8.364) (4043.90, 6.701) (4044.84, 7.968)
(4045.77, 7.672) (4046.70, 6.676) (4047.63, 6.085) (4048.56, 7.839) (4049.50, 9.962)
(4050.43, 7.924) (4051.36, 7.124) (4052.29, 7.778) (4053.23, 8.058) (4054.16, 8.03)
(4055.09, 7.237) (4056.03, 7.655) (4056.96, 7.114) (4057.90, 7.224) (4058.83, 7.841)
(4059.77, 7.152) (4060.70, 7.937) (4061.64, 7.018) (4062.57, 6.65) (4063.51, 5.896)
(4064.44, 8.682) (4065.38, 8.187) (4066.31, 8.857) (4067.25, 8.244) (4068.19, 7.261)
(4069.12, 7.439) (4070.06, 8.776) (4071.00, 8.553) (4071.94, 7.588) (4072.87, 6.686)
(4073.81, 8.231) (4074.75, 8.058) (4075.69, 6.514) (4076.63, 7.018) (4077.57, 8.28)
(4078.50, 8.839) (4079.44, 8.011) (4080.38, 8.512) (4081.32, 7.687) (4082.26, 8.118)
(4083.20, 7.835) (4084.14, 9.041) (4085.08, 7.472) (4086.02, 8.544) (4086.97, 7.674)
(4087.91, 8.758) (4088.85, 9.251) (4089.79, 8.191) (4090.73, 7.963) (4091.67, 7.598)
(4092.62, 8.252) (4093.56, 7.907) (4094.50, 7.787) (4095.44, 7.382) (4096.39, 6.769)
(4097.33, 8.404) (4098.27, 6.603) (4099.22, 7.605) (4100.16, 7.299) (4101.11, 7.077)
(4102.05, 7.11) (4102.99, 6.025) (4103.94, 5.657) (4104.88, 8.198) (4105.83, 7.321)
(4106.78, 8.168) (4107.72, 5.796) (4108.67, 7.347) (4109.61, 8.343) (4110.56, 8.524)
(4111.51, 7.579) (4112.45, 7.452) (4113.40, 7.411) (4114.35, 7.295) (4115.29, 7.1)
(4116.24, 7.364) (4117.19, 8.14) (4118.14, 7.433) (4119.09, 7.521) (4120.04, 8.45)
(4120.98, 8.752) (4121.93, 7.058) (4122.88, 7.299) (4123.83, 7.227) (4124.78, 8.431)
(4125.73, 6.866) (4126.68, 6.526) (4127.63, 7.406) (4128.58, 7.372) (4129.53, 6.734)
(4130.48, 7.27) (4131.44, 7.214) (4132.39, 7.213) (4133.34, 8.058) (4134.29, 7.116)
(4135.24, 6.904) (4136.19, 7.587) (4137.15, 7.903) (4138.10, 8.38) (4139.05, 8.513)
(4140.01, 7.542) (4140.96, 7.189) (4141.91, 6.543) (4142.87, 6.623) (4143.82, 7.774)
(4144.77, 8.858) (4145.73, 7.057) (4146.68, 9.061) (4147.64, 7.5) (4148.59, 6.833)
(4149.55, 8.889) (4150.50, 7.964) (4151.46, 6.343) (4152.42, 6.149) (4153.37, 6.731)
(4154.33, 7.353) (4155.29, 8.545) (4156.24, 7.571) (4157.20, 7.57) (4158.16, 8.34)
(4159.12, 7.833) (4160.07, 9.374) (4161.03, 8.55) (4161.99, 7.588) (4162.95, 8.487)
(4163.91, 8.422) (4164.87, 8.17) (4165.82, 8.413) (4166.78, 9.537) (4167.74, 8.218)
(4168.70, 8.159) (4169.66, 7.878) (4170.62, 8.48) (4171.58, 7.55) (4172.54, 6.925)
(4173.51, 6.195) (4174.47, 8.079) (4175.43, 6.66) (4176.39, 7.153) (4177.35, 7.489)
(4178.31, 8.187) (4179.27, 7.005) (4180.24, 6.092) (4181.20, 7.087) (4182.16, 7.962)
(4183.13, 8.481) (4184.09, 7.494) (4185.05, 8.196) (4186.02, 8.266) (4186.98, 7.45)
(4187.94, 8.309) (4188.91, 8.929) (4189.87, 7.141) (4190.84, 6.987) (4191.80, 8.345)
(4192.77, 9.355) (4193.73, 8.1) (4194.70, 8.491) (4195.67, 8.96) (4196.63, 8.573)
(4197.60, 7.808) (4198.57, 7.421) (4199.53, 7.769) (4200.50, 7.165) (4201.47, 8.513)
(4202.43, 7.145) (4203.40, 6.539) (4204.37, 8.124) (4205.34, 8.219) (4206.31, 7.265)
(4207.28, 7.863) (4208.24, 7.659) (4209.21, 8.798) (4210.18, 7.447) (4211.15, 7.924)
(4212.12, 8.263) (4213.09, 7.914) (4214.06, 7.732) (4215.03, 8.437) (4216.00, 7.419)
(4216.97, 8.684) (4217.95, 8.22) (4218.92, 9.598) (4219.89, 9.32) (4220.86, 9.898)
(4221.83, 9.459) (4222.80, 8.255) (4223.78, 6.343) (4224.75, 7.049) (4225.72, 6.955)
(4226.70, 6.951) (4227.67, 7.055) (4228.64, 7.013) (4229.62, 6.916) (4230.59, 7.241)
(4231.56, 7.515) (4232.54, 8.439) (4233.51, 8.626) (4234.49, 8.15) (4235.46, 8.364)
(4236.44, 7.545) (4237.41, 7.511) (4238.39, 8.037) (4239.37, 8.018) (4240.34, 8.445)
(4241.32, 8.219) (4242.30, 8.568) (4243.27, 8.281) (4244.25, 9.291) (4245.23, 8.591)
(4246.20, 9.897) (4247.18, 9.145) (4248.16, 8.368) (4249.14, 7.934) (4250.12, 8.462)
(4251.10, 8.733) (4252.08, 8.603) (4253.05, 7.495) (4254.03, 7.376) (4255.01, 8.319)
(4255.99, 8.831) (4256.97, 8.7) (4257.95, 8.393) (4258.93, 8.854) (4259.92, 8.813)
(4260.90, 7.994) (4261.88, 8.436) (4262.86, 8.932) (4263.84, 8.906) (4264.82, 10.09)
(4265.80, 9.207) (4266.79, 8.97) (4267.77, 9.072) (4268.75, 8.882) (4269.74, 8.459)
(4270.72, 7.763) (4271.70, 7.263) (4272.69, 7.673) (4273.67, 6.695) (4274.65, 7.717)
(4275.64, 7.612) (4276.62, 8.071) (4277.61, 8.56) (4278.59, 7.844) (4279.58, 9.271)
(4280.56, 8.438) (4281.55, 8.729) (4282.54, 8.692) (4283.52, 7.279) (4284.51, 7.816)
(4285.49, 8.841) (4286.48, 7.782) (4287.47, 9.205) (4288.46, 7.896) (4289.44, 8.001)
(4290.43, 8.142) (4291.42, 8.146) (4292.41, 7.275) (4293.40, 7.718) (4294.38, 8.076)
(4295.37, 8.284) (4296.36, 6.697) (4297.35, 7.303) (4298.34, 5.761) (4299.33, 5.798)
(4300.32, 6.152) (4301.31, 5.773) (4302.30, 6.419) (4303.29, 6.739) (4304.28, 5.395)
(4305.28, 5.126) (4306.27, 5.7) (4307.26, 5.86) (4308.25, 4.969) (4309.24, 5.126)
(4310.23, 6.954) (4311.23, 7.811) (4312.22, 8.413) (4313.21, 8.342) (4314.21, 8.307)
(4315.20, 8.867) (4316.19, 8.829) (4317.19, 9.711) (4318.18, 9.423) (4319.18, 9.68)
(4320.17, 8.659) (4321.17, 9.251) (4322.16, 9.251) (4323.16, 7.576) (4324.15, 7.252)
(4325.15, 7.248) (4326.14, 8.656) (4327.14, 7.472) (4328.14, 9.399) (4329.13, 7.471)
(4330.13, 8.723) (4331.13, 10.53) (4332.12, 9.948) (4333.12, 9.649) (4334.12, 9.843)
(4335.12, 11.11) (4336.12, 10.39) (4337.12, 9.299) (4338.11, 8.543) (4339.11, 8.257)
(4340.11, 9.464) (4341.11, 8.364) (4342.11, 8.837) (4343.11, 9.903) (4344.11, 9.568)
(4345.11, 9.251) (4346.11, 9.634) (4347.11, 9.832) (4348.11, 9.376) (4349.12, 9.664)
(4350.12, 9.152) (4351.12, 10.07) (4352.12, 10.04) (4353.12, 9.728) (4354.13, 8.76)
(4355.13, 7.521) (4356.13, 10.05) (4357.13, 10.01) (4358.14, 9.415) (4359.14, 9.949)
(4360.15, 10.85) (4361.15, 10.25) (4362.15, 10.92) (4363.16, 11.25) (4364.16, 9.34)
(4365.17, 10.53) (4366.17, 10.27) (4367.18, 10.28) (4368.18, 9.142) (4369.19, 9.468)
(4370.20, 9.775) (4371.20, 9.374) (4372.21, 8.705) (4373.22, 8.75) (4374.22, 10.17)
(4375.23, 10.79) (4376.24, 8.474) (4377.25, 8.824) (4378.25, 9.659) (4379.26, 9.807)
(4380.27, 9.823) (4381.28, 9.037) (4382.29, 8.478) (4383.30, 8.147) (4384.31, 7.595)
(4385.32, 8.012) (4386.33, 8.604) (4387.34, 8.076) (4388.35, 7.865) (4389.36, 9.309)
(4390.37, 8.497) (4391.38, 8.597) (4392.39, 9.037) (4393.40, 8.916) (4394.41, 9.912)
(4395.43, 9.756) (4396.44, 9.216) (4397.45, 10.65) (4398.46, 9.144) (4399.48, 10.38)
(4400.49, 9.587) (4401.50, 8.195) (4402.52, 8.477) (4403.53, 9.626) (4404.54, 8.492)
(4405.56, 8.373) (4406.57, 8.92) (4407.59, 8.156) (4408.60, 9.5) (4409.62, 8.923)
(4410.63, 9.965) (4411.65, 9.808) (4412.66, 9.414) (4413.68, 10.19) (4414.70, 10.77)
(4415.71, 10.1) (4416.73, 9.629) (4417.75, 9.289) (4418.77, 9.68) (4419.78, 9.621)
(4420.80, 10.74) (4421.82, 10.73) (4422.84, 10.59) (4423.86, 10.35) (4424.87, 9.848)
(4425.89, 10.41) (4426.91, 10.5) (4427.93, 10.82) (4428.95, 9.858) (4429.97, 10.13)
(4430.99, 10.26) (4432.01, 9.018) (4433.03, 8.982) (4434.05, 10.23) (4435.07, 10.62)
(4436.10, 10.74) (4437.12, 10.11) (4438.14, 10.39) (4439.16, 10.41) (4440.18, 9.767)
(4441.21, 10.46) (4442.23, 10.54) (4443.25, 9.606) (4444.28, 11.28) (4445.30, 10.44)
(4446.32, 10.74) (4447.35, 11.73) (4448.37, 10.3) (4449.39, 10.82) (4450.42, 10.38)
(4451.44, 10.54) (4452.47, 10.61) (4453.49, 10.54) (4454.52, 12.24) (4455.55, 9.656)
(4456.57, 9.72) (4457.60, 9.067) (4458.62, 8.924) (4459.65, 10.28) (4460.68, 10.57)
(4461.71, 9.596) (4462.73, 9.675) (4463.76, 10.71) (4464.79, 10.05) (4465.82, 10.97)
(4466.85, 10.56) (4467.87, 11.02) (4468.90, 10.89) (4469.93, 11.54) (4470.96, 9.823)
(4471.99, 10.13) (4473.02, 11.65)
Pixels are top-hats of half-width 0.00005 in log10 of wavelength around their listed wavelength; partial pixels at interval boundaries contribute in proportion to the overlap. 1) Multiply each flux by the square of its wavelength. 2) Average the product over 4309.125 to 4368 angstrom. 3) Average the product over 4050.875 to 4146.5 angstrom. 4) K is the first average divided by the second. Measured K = 1.36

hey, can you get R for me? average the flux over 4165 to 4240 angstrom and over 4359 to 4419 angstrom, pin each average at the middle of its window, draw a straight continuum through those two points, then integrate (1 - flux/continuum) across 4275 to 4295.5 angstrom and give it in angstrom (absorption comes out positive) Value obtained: 0.9 angstrom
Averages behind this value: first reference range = 7.88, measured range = 8.17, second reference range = 9.37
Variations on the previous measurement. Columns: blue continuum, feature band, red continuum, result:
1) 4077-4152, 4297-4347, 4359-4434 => 5.0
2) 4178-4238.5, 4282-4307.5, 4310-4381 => 4.7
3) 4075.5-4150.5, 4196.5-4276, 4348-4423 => 2.8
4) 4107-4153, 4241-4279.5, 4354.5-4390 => 0.3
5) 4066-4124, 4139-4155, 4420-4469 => 1.3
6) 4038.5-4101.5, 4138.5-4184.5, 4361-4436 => 3.4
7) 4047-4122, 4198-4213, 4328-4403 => 1.2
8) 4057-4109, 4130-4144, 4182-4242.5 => 0.6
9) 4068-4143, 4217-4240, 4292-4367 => 0.5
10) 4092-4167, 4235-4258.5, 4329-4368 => 0.9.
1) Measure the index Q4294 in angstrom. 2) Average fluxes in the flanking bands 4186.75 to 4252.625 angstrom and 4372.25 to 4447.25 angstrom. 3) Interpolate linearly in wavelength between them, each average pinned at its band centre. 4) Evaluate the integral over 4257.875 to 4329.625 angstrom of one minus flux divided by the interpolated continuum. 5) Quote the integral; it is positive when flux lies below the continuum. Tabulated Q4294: 6.6 angstrom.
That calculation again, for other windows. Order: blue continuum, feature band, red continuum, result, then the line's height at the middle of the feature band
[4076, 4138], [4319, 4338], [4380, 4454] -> 0.2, 9.11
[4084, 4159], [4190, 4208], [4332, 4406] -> 0.5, 8.13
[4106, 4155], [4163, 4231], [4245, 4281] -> 0.8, 7.97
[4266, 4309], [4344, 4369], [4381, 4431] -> -3.5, 8.6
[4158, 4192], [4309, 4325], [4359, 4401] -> 1.0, 8.93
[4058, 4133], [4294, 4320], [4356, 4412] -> 5.1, 8.88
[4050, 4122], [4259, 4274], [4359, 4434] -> 0.4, 8.76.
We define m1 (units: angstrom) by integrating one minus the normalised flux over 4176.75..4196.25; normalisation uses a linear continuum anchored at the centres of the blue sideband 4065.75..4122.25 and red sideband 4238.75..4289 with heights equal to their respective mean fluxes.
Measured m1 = 0.5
